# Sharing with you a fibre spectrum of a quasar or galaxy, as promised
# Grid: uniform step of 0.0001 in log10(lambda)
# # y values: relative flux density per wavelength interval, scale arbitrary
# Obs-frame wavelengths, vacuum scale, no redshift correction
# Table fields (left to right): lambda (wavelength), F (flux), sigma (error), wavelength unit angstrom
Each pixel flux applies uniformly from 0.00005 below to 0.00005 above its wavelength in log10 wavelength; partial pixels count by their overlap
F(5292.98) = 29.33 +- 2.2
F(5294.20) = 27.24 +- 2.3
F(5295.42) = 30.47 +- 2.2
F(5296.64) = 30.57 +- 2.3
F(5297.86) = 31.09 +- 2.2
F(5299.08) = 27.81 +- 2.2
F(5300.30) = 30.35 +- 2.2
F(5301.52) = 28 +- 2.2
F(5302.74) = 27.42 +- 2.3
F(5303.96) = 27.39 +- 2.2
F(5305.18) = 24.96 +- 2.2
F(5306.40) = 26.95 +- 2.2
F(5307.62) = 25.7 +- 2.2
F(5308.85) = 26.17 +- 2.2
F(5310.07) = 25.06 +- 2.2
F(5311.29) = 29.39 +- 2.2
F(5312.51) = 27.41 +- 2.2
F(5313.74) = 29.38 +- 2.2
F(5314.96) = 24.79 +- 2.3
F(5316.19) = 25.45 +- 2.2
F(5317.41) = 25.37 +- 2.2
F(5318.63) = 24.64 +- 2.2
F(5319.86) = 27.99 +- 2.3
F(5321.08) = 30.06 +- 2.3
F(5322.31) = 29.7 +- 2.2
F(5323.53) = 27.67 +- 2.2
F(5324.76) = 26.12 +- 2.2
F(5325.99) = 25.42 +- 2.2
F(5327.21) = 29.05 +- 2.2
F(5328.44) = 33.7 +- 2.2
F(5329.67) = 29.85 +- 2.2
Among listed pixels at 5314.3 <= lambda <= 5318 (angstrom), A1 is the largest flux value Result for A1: 25.45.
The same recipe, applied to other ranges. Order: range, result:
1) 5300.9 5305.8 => 28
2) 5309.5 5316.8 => 29.39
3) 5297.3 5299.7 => 31.09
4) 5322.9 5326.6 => 27.67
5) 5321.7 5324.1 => 29.7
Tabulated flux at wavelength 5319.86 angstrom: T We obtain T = 27.99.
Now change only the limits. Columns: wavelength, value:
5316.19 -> 25.45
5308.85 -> 26.17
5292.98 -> 29.33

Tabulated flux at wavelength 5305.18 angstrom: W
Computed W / 24.96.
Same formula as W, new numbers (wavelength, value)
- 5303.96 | 27.39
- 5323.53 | 27.67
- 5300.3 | 30.35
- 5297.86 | 31.09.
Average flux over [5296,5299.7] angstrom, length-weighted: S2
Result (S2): 29.8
